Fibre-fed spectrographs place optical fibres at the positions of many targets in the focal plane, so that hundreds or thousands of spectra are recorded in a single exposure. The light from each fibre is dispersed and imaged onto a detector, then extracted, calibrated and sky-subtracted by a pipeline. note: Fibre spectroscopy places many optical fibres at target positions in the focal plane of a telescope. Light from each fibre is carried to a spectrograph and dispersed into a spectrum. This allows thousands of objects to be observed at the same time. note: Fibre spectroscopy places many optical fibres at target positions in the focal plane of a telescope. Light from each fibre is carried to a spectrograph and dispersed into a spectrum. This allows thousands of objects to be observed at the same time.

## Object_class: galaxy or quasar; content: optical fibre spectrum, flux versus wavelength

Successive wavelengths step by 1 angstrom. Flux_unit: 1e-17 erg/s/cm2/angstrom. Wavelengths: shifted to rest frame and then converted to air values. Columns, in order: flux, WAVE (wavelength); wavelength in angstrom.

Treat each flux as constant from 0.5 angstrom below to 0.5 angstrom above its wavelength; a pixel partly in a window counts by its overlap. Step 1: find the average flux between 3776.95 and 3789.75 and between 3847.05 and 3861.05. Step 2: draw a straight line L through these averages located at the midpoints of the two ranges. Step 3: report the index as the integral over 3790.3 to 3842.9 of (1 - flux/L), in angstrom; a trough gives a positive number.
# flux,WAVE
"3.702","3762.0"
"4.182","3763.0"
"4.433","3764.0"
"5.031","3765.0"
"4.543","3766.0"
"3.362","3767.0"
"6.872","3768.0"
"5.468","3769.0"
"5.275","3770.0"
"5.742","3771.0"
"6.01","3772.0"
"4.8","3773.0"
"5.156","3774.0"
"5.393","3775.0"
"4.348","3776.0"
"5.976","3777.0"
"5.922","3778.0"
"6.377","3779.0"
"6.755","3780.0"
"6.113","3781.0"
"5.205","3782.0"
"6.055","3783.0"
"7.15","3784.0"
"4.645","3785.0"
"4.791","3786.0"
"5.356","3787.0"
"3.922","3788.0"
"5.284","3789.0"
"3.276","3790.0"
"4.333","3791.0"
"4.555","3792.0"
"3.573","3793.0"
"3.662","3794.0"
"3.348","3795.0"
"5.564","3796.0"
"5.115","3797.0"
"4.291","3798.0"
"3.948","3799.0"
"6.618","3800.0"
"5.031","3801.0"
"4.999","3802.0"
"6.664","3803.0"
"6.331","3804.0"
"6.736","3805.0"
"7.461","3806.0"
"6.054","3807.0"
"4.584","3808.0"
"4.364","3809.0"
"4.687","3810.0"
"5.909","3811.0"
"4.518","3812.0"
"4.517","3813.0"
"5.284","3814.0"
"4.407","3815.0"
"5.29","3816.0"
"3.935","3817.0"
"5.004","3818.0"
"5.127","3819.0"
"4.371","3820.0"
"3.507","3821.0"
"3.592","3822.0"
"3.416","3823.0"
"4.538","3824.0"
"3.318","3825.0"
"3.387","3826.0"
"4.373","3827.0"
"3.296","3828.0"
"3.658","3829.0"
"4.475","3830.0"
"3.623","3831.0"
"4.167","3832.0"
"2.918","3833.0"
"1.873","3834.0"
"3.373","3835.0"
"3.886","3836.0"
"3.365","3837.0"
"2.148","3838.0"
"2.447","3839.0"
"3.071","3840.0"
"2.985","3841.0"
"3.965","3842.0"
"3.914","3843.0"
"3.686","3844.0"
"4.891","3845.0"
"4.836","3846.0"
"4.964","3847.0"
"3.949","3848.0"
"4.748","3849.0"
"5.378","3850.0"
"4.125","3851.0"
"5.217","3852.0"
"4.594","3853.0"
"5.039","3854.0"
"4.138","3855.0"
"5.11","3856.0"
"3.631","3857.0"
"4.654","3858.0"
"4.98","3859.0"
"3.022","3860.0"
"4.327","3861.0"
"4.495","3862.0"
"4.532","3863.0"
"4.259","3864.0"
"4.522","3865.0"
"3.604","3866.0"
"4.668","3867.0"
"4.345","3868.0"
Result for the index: 8.0 angstrom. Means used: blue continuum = 5.6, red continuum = 4.51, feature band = 4.33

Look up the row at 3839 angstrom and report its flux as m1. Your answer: 2.447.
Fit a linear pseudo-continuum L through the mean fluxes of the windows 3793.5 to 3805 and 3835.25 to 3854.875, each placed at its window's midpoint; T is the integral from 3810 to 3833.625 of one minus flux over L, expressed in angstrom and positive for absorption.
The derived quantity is 2.1 angstrom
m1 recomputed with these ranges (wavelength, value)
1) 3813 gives 4.517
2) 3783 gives 6.055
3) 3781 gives 6.113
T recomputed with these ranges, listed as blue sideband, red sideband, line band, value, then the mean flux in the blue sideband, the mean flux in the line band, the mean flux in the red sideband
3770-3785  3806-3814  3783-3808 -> 1.2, 5.73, 5.12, 5.13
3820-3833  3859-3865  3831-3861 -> 0.5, 3.77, 3.97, 4.23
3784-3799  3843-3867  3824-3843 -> 4.5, 4.48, 3.4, 4.46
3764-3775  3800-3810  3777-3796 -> 1.4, 5.2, 5.06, 5.79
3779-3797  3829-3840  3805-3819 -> -3.6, 4.96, 5.14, 3.24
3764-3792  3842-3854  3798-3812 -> -1.6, 5.27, 5.56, 4.57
